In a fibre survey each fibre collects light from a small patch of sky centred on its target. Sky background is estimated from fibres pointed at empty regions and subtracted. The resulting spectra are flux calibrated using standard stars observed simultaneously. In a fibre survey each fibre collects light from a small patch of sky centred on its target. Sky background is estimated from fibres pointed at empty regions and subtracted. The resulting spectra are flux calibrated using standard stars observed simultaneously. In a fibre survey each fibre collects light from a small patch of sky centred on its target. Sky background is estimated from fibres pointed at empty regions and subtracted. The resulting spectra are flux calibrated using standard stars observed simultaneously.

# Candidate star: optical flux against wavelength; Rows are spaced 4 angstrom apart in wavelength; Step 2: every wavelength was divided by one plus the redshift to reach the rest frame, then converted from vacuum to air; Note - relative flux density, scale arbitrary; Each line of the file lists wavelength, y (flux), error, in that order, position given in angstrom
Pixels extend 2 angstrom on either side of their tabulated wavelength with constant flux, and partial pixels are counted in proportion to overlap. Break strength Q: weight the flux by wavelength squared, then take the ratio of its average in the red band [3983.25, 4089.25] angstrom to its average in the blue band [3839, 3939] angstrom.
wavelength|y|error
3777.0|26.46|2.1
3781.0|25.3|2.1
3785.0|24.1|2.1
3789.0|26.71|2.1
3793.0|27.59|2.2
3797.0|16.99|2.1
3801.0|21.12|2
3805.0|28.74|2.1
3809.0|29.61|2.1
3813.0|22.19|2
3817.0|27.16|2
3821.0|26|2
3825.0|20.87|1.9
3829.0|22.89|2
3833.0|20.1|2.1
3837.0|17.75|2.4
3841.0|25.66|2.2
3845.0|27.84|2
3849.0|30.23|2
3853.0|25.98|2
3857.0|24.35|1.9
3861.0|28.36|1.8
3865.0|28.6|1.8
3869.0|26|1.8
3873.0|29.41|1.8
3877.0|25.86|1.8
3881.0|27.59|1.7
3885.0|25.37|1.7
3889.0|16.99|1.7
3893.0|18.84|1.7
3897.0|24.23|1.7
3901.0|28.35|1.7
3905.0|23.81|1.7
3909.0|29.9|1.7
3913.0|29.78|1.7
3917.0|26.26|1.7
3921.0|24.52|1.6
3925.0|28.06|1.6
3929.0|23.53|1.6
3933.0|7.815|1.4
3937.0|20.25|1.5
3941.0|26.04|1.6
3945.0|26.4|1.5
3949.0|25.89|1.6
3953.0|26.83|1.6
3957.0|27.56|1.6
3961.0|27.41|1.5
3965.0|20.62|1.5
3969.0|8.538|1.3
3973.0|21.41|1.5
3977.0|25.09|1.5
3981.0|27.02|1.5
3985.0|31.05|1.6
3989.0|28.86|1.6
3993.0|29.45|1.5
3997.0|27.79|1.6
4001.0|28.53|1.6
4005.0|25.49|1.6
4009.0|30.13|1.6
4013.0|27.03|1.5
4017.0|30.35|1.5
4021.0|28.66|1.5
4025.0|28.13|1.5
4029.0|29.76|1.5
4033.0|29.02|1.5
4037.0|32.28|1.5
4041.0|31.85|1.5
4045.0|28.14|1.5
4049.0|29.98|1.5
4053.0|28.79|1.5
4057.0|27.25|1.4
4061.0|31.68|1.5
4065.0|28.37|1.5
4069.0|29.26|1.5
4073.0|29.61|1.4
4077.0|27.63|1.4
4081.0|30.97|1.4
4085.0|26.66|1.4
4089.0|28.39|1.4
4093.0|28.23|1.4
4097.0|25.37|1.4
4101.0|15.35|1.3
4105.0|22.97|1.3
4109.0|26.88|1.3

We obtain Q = 1.2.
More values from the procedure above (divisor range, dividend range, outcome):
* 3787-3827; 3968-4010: 1.16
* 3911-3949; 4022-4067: 1.32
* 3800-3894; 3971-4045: 1.24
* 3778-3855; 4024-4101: 1.32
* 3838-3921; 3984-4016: 1.16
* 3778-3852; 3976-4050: 1.30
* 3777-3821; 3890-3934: 1.03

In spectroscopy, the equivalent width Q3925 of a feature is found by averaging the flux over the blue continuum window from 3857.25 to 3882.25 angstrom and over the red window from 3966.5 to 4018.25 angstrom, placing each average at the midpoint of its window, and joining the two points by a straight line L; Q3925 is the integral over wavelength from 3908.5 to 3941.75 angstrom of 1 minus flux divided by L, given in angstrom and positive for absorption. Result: 3.91 angstrom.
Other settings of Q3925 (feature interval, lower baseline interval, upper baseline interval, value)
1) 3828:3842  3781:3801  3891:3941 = 1.50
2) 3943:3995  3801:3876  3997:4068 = 5.32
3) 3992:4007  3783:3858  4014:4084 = 0.35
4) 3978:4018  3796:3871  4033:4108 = -2.13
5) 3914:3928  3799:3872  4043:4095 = 0.12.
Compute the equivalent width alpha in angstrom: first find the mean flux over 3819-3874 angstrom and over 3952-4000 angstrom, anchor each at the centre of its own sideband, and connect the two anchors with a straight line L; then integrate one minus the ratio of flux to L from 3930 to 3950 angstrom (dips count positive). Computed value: 3.2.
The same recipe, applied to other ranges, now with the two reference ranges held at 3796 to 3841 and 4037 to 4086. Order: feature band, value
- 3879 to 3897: 1.86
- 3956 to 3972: 3.71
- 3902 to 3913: -0.86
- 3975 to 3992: -0.42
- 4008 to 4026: -0.37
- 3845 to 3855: -1.66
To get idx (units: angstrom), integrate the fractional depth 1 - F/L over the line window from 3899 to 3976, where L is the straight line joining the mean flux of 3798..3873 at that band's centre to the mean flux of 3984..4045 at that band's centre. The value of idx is 10.0 angstrom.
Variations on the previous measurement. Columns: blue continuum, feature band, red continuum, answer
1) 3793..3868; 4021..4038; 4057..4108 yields -1.9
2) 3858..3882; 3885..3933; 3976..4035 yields 6.1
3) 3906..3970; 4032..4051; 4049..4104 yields -2.7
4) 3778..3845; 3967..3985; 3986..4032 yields 4.0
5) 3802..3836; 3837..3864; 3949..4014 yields -1.9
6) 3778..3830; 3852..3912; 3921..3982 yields -5.0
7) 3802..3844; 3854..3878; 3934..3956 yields -2.9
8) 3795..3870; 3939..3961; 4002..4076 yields 0.5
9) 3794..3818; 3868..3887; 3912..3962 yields -1.9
